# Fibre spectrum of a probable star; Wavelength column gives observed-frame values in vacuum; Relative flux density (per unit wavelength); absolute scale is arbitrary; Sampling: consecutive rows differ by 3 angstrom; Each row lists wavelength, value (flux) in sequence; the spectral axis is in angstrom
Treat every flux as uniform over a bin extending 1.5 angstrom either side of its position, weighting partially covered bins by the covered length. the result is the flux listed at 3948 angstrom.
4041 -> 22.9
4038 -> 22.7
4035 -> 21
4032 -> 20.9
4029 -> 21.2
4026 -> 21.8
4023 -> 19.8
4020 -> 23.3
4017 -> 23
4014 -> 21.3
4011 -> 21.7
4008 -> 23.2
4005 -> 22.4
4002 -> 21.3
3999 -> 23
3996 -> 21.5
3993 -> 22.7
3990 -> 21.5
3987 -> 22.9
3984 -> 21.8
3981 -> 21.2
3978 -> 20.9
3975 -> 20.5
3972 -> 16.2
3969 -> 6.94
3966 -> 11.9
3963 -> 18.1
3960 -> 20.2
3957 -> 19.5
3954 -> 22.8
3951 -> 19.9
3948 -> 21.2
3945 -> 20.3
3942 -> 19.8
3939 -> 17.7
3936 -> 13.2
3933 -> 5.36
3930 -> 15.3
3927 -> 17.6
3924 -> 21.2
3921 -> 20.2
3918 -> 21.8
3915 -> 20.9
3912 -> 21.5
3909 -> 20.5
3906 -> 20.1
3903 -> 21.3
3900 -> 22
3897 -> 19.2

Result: 21.2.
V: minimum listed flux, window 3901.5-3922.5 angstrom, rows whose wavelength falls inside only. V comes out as 20.1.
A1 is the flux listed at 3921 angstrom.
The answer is 20.2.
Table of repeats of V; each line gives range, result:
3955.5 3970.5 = 6.94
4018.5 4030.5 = 19.8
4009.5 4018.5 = 21.3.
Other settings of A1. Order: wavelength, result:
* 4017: 23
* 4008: 23.2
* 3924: 21.2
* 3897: 19.2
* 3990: 21.5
